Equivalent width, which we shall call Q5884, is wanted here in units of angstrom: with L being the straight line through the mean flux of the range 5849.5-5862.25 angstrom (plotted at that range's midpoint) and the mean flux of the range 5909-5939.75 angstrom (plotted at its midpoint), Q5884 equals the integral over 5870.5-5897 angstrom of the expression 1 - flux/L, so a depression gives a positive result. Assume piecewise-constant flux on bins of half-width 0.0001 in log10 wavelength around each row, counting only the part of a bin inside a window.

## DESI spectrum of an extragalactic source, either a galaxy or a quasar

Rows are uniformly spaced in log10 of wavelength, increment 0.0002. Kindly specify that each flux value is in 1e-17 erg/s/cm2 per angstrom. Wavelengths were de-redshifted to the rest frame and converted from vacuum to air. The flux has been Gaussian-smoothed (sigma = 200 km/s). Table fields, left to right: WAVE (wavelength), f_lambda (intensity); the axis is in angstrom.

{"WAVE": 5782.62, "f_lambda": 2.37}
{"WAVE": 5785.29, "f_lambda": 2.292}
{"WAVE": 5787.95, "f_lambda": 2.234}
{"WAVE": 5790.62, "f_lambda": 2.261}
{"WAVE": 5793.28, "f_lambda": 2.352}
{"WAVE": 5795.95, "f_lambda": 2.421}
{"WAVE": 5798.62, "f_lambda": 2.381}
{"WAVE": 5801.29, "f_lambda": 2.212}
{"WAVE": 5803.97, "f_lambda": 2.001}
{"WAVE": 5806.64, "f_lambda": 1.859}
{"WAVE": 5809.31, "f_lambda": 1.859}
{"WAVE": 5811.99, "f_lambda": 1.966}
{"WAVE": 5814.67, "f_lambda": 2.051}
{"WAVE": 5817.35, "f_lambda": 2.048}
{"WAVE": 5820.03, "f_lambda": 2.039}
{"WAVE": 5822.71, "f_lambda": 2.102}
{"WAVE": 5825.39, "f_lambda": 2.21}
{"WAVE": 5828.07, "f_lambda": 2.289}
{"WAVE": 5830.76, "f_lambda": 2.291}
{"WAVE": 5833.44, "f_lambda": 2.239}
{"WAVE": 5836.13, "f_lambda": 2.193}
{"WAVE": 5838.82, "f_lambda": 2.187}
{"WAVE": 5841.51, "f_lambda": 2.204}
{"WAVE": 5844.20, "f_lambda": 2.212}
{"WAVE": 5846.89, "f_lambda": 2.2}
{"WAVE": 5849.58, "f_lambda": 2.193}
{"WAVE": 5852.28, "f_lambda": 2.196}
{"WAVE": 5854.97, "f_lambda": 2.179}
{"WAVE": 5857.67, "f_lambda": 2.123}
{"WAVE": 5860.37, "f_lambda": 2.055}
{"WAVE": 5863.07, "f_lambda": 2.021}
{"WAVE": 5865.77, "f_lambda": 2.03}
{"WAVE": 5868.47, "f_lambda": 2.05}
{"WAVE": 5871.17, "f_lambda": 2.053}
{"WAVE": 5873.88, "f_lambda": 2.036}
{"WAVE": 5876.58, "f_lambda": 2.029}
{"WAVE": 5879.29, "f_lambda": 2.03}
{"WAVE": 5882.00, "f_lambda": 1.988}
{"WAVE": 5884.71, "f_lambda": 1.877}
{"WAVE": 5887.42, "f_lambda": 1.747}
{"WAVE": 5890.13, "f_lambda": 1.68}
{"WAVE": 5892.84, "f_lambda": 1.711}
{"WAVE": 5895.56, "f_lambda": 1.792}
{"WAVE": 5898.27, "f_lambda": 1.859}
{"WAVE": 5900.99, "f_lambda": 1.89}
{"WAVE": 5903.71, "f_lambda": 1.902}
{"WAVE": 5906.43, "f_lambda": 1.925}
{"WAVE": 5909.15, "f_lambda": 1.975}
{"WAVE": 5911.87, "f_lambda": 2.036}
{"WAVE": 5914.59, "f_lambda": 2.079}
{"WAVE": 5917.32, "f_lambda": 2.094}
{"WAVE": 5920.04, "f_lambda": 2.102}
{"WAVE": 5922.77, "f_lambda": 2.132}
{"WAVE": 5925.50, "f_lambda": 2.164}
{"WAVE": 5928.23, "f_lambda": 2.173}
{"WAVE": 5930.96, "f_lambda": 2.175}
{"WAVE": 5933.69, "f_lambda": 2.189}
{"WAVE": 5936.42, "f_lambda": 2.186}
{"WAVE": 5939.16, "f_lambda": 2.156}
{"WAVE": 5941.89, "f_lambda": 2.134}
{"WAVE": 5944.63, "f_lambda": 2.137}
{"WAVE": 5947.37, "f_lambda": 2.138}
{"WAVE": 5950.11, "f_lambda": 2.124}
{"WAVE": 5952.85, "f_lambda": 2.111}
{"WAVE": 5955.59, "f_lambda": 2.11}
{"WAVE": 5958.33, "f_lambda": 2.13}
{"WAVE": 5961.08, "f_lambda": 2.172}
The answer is 3.0 angstrom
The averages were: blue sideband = 2.14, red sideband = 2.13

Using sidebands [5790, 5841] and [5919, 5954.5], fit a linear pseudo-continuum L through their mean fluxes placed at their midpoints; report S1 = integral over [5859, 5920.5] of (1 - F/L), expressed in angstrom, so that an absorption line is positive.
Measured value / 5.7 angstrom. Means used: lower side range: 2.16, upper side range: 2.15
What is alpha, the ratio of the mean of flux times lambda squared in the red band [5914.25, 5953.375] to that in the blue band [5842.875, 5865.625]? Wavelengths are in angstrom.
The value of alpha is 1.03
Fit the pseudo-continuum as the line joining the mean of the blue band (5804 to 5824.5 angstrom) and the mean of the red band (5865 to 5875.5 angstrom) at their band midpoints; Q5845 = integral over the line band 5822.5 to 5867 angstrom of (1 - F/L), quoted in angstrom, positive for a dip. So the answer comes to -3.4 angstrom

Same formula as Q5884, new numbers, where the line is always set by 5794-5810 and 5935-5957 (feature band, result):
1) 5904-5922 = 0.9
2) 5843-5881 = 0.7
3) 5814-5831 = 0.0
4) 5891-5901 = 1.6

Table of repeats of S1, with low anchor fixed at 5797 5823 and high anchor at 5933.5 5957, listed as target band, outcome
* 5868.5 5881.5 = 0.4 angstrom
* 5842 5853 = -0.7 angstrom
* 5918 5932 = -0.1 angstrom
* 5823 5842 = -1.4 angstrom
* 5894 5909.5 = 1.7 angstrom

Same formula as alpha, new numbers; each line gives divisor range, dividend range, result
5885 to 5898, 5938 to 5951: 1.24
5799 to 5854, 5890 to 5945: 0.98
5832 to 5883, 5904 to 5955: 1.02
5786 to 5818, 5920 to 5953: 1.05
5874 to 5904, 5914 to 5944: 1.16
